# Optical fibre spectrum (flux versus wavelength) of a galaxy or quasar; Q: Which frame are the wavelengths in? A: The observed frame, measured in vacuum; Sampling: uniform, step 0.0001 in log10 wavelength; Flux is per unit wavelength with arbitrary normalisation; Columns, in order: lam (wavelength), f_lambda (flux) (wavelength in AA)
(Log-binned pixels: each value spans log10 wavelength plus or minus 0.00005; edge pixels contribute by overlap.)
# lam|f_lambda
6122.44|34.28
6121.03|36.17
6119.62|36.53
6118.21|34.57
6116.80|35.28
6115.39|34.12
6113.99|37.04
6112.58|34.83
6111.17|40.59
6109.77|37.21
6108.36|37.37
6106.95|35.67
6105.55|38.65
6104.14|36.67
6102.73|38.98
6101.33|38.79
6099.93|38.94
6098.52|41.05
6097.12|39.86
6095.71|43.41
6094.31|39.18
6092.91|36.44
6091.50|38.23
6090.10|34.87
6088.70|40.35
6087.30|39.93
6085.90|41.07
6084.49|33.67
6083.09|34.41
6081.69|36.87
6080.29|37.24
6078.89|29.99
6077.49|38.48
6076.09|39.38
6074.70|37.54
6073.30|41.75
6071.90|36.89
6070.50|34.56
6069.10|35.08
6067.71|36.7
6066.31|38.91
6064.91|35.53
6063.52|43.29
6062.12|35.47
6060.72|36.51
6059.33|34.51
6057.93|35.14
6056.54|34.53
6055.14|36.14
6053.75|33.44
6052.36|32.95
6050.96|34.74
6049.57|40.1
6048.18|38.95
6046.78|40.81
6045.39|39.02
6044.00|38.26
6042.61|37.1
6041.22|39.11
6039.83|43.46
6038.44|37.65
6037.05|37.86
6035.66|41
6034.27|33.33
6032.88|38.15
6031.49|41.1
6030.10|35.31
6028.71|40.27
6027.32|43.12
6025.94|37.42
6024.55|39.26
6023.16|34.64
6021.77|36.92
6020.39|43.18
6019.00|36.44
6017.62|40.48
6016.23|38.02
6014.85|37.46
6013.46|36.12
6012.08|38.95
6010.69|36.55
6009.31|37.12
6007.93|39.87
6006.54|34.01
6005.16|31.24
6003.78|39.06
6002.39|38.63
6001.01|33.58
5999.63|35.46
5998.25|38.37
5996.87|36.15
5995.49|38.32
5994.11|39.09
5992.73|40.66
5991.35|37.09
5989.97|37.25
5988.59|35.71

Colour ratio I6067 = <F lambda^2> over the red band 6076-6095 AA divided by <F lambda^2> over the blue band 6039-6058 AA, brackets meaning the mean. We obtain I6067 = 1.00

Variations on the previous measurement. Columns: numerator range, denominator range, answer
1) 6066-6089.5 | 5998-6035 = 1.01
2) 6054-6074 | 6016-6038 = 0.96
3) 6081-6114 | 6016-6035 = 1.02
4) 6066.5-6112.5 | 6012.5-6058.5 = 1.01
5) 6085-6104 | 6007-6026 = 1.06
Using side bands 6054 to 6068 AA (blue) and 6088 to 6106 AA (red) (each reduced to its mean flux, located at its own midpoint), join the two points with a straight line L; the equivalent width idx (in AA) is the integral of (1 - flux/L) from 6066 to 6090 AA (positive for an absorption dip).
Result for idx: 0.3 AA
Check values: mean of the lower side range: 36.6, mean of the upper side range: 38.9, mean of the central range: 37.1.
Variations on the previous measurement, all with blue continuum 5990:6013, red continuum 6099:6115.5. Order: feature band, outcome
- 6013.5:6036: -0.71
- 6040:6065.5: 0.16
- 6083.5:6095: -0.11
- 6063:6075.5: -0.11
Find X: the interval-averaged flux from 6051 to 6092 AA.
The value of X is 36.6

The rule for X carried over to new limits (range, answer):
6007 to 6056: 38.1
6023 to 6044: 38.7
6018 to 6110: 37.8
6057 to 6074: 37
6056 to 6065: 36.5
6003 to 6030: 37.8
